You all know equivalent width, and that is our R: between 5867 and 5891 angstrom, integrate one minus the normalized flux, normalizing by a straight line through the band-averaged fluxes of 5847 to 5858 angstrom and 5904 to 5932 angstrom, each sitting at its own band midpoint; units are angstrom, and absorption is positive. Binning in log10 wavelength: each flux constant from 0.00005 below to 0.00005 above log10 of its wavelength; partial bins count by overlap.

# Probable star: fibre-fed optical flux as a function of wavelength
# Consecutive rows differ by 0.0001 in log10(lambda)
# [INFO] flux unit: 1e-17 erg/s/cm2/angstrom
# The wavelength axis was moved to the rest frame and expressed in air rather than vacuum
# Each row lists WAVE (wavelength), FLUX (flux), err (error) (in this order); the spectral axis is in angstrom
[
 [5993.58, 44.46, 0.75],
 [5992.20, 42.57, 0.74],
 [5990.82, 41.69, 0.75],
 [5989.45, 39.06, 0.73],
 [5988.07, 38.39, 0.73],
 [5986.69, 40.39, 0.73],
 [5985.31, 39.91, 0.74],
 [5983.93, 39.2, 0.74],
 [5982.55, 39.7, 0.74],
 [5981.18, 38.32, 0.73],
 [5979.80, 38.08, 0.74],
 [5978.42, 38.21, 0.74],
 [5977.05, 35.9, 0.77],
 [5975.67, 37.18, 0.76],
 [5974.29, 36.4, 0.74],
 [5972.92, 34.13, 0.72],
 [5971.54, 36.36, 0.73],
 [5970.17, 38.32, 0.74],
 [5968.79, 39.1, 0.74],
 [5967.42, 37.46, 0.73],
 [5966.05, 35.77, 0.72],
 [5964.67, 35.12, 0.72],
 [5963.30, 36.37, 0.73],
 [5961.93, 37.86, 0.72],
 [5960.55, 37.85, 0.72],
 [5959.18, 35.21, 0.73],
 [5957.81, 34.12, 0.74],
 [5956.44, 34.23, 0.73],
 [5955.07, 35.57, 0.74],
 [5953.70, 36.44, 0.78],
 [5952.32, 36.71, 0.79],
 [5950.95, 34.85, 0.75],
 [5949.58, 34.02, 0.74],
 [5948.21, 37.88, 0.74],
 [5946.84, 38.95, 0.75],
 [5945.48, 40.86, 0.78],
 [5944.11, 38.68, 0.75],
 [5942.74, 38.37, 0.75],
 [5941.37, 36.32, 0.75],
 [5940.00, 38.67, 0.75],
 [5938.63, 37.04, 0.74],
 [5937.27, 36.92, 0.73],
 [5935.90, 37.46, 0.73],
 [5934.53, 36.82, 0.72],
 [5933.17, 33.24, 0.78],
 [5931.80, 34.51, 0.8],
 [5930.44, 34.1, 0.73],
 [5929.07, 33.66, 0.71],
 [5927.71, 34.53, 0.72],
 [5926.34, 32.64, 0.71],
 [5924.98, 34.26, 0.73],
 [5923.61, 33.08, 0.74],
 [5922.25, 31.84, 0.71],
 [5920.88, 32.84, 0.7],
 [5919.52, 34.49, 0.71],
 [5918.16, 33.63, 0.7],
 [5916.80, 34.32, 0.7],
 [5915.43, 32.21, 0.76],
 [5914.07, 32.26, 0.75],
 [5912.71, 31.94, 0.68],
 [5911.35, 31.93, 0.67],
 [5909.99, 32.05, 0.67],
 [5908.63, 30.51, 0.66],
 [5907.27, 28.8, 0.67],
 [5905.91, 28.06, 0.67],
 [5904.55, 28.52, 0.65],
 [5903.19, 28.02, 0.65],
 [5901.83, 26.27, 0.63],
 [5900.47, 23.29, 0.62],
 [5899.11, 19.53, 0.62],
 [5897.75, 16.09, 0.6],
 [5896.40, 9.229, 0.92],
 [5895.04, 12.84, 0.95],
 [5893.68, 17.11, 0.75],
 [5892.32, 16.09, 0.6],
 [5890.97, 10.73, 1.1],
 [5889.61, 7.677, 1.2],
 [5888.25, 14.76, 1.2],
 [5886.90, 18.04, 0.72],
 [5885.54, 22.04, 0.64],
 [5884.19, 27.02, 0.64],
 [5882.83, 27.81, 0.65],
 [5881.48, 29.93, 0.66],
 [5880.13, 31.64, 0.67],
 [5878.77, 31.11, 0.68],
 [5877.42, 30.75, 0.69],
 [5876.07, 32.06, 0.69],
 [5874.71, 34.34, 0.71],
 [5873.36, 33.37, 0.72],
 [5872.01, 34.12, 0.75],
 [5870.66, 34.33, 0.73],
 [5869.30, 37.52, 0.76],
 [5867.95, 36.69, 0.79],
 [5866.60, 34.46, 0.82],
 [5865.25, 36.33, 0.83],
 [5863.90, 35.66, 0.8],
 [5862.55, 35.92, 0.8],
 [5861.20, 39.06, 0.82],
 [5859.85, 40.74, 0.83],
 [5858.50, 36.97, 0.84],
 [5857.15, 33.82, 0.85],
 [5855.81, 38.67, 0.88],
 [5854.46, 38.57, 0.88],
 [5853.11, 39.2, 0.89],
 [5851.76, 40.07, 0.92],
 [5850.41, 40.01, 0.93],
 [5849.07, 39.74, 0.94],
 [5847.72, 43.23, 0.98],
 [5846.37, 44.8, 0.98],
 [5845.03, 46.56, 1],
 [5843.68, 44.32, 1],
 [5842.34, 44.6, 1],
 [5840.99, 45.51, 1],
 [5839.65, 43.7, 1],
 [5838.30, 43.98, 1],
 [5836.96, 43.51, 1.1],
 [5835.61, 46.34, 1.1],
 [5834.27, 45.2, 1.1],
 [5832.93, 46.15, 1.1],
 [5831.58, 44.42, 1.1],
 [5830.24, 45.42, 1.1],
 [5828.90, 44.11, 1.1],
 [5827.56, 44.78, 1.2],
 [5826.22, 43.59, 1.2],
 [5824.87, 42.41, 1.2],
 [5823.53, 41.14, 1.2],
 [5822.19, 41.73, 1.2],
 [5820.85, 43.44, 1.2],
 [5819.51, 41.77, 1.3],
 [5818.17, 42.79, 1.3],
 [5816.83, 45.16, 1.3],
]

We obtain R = 5.7 angstrom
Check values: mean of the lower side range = 39.1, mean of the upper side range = 32.4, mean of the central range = 28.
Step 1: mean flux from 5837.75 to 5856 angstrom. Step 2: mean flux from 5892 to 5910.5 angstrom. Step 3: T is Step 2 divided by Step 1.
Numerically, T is 0.53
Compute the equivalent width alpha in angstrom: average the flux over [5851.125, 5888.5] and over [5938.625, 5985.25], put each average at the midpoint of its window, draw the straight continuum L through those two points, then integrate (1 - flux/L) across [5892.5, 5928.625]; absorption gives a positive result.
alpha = 7.3 angstrom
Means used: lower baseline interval 33.2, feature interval 28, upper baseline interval 37.1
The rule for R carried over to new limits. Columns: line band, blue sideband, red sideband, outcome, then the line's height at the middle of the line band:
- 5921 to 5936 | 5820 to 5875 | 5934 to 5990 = 1.67 angstrom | 38.3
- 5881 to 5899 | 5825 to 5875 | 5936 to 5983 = 9.96 angstrom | 39.3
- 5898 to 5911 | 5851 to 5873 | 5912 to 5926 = 2.69 angstrom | 34.1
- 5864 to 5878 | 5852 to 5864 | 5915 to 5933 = 0.95 angstrom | 37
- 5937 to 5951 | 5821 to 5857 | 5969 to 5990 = 0.57 angstrom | 39.2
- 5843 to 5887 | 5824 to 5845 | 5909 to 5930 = 5.38 angstrom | 40.4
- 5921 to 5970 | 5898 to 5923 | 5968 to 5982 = -3.19 angstrom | 33.8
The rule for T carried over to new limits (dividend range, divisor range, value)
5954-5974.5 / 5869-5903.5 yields 1.52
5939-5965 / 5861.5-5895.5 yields 1.34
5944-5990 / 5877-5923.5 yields 1.46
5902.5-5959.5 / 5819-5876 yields 0.84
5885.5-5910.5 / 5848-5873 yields 0.55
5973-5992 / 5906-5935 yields 1.17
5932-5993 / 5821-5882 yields 0.94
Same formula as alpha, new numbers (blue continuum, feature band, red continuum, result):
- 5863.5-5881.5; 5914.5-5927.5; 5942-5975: 0.8 angstrom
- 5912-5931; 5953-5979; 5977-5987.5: 0.7 angstrom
